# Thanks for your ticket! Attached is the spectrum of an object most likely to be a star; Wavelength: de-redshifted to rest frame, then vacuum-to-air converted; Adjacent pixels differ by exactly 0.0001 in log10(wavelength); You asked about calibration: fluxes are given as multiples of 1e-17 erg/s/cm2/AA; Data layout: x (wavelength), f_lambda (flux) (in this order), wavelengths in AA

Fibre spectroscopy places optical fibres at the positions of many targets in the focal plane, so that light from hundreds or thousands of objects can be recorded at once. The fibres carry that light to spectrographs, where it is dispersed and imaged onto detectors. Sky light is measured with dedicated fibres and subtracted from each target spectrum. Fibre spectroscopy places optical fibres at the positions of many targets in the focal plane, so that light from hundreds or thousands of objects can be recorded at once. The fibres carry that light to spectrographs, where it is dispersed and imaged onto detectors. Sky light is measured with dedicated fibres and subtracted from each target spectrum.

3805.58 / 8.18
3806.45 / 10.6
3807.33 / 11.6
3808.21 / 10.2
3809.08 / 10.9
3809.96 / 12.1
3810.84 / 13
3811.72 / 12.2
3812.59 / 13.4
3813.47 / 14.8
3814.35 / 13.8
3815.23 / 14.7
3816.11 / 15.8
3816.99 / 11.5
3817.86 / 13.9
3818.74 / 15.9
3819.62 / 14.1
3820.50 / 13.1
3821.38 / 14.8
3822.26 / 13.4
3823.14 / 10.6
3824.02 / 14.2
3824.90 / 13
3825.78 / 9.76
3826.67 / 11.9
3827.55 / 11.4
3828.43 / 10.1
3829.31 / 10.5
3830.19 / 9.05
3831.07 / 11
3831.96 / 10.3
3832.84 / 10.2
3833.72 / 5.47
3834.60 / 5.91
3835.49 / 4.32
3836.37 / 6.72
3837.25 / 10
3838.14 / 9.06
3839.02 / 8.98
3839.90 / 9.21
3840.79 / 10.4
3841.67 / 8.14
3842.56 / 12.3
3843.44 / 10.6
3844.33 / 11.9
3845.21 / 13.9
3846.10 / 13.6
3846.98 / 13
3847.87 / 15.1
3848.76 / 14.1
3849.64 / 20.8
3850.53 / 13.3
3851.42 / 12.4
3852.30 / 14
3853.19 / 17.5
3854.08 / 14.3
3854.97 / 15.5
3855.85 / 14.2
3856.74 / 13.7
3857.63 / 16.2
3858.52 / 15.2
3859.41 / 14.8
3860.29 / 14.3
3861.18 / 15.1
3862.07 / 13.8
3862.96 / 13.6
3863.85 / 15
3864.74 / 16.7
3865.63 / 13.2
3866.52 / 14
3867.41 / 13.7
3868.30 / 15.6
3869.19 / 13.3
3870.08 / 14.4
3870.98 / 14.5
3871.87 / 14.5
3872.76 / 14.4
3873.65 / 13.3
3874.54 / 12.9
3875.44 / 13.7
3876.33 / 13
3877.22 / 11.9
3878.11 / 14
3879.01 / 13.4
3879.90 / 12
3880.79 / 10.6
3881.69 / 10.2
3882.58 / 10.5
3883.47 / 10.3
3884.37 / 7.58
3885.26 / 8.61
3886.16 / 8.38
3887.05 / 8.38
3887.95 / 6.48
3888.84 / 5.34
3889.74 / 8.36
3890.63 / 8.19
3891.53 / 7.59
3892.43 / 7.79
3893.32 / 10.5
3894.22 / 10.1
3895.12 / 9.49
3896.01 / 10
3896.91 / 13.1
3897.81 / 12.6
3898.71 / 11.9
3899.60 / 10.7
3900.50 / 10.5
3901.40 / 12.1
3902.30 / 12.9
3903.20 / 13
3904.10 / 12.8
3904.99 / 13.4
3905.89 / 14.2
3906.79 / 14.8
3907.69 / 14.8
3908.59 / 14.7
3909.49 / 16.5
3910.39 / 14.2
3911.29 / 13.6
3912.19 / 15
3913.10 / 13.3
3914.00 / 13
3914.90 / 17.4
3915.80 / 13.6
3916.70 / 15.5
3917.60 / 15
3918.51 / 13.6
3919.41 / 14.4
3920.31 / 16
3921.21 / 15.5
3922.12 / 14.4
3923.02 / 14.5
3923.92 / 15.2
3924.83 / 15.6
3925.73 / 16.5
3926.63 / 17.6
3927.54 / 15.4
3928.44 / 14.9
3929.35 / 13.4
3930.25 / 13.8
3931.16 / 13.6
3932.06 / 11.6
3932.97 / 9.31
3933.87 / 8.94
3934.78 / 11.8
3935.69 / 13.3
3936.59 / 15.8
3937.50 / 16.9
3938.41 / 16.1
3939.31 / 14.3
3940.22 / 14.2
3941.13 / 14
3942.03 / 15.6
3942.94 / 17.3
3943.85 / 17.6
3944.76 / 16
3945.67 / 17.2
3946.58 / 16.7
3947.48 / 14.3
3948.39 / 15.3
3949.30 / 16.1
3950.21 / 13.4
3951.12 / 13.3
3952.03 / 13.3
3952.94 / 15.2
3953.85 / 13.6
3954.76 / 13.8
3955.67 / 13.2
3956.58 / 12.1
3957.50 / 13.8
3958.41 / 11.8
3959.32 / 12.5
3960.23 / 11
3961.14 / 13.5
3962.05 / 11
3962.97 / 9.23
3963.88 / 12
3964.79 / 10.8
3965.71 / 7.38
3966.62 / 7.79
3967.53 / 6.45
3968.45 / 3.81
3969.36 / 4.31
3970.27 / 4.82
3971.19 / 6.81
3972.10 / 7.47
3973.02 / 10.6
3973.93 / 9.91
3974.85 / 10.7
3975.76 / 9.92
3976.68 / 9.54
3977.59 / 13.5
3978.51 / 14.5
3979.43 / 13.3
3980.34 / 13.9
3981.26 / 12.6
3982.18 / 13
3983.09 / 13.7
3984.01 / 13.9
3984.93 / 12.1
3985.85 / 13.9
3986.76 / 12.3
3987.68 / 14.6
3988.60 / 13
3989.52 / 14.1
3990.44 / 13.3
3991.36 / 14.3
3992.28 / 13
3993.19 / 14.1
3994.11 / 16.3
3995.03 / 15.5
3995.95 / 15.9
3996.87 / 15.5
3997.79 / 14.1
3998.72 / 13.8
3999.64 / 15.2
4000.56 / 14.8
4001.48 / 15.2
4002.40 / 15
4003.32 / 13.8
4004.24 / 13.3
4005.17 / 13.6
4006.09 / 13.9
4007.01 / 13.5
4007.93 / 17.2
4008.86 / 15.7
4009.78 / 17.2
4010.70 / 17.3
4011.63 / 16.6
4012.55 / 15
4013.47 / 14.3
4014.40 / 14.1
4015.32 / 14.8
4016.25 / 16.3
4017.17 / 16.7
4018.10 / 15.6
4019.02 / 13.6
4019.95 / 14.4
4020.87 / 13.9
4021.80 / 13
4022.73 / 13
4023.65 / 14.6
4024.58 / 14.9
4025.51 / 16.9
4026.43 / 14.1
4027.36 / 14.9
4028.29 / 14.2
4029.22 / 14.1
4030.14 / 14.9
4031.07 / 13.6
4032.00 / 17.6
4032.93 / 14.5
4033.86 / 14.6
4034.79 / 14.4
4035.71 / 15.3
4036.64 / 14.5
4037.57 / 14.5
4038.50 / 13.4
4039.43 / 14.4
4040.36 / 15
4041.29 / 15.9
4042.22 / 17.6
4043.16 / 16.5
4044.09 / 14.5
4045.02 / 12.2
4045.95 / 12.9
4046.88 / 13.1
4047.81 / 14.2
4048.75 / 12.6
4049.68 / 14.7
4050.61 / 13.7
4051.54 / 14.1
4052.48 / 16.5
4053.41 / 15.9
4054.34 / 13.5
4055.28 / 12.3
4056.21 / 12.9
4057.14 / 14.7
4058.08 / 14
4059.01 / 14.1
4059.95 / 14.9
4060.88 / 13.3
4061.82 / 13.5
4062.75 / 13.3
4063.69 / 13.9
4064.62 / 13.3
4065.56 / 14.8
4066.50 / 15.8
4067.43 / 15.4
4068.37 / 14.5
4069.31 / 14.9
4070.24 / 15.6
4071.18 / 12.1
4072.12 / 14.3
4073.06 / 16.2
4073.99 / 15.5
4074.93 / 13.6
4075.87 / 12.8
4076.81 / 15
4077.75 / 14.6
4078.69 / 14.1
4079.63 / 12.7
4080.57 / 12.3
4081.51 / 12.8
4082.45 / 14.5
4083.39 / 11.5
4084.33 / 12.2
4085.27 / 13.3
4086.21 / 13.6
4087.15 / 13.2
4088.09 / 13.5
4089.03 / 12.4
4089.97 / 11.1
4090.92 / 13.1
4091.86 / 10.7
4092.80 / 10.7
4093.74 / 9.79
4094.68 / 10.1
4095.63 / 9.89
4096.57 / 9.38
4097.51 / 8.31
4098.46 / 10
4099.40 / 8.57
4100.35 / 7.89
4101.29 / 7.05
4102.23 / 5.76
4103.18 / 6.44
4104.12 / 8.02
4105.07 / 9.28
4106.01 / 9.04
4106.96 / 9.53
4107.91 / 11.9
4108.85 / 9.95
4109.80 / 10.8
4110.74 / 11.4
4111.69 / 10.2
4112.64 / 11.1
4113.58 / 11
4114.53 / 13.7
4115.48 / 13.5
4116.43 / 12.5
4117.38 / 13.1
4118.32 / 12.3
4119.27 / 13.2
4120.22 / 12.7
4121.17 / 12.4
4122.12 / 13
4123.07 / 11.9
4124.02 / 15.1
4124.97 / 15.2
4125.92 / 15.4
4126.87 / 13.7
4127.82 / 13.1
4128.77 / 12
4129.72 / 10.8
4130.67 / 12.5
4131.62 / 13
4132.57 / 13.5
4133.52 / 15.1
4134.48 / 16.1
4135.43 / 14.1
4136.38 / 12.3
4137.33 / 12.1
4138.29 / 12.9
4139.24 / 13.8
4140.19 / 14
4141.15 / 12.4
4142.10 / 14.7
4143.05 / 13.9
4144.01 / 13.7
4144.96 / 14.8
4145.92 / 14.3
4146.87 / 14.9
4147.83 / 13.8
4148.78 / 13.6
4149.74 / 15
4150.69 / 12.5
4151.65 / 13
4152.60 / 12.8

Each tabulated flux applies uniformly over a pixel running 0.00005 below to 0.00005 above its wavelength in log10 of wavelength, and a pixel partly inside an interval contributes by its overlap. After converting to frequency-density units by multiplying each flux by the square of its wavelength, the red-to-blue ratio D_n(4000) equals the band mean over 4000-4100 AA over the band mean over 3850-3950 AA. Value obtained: 1.12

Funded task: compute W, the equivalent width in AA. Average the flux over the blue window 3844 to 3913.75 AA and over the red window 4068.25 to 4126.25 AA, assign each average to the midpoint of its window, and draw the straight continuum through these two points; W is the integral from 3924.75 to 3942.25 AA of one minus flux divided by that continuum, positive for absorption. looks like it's -2.13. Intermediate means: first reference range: 12.8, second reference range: 11.9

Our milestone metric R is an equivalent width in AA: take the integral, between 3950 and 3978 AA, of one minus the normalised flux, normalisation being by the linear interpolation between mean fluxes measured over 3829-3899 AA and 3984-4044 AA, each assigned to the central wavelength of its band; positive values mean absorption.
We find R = 6.6 AA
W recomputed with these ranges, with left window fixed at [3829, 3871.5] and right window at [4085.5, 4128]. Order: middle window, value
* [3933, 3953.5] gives -4.5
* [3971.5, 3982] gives 0.4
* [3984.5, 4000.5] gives -3.2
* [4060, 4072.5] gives -3.1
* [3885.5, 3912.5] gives 2.1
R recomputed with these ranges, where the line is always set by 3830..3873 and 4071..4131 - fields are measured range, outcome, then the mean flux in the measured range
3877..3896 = 4.67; 9.49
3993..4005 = -2.57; 14.8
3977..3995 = -2.12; 13.7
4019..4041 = -4.49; 14.5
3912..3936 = -3.28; 14.1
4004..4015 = -2.74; 15.2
